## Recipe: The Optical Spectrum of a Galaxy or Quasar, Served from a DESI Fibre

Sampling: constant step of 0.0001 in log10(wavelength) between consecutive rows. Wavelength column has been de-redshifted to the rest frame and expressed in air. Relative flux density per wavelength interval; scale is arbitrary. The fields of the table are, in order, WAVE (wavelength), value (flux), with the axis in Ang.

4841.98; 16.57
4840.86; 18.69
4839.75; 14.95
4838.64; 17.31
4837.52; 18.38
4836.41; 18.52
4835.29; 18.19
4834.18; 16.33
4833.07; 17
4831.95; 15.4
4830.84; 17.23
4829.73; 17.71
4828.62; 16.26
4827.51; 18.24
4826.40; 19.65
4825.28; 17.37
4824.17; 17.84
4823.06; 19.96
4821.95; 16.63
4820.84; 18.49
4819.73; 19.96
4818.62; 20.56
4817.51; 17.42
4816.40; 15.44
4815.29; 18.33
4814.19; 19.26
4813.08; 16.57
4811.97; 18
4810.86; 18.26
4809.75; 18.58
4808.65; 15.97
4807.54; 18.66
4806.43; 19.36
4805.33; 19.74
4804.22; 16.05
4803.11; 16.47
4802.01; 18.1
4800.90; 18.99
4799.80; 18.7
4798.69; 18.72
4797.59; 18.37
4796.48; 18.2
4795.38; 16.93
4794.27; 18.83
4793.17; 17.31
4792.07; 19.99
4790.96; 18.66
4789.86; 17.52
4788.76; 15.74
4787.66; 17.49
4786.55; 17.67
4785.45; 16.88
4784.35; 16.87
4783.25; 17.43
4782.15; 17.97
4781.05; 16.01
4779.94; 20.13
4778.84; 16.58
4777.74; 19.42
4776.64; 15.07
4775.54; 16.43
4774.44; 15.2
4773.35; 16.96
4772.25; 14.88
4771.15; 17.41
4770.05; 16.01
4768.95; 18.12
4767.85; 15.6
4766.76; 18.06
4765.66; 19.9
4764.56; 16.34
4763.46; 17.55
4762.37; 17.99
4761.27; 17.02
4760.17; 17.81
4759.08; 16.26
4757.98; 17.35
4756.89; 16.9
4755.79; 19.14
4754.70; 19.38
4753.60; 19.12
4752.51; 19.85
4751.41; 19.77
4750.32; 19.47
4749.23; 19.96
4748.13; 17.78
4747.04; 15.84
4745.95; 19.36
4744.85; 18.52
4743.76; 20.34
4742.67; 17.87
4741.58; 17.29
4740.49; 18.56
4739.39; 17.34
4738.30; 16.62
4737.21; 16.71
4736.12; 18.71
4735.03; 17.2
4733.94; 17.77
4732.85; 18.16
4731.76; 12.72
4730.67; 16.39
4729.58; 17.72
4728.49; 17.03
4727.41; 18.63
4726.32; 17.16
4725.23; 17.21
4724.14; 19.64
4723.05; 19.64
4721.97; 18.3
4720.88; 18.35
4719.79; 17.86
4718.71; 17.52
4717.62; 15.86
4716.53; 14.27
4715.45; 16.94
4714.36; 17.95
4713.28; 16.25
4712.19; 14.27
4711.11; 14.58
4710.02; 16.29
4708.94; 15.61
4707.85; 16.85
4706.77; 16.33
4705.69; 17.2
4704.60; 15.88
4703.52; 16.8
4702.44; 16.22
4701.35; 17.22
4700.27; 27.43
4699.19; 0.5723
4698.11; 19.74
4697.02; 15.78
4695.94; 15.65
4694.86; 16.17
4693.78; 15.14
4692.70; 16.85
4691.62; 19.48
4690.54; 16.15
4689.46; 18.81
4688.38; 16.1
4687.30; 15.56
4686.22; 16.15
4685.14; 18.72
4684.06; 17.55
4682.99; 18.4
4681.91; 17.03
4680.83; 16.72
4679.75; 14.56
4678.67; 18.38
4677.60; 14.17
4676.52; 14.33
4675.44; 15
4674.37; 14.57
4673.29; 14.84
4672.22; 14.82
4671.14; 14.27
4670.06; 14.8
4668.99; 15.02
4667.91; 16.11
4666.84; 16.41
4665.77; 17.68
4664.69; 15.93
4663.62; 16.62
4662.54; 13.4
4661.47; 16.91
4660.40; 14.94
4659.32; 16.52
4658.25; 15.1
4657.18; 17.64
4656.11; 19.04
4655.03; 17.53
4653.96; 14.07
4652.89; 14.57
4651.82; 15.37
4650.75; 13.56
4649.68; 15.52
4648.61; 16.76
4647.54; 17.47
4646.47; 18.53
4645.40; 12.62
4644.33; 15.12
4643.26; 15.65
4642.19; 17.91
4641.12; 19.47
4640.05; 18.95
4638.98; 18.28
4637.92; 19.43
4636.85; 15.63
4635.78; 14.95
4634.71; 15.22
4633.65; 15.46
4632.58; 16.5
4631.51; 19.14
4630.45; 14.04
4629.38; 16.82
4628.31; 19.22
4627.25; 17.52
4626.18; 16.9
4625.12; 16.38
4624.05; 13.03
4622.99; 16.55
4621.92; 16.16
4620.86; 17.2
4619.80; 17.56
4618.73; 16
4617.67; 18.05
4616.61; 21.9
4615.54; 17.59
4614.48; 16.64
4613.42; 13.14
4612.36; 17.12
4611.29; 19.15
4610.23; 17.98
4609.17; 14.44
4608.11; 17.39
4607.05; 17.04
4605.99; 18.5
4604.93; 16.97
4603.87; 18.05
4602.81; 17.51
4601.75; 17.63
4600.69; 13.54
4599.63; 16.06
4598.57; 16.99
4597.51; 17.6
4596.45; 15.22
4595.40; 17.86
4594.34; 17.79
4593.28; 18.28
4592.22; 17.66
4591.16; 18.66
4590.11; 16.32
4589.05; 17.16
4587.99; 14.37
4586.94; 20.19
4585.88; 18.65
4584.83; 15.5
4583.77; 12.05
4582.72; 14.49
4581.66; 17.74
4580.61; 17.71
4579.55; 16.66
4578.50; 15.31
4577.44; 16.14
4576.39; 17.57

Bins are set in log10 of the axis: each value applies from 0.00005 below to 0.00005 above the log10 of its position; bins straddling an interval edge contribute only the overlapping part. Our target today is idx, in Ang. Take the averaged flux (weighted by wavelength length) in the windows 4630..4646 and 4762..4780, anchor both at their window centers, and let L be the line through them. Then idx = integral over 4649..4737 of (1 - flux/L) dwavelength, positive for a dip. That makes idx 2.01 Ang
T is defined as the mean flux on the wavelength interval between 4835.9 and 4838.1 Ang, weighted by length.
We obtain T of 18.4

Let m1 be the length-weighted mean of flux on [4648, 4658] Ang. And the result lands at 16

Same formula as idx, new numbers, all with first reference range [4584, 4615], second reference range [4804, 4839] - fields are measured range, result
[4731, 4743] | 0.3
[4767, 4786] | 0.9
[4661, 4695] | 2.3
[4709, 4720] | 0.9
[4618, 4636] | 0.7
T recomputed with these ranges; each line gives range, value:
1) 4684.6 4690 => 17.1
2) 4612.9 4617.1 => 17.3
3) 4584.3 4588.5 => 17.2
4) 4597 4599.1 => 17.3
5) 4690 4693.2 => 17.5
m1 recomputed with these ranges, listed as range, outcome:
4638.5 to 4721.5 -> 16.3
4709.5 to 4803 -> 17.6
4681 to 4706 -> 16.7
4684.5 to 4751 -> 17.1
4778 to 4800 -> 17.8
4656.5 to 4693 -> 16.2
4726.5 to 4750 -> 17.7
